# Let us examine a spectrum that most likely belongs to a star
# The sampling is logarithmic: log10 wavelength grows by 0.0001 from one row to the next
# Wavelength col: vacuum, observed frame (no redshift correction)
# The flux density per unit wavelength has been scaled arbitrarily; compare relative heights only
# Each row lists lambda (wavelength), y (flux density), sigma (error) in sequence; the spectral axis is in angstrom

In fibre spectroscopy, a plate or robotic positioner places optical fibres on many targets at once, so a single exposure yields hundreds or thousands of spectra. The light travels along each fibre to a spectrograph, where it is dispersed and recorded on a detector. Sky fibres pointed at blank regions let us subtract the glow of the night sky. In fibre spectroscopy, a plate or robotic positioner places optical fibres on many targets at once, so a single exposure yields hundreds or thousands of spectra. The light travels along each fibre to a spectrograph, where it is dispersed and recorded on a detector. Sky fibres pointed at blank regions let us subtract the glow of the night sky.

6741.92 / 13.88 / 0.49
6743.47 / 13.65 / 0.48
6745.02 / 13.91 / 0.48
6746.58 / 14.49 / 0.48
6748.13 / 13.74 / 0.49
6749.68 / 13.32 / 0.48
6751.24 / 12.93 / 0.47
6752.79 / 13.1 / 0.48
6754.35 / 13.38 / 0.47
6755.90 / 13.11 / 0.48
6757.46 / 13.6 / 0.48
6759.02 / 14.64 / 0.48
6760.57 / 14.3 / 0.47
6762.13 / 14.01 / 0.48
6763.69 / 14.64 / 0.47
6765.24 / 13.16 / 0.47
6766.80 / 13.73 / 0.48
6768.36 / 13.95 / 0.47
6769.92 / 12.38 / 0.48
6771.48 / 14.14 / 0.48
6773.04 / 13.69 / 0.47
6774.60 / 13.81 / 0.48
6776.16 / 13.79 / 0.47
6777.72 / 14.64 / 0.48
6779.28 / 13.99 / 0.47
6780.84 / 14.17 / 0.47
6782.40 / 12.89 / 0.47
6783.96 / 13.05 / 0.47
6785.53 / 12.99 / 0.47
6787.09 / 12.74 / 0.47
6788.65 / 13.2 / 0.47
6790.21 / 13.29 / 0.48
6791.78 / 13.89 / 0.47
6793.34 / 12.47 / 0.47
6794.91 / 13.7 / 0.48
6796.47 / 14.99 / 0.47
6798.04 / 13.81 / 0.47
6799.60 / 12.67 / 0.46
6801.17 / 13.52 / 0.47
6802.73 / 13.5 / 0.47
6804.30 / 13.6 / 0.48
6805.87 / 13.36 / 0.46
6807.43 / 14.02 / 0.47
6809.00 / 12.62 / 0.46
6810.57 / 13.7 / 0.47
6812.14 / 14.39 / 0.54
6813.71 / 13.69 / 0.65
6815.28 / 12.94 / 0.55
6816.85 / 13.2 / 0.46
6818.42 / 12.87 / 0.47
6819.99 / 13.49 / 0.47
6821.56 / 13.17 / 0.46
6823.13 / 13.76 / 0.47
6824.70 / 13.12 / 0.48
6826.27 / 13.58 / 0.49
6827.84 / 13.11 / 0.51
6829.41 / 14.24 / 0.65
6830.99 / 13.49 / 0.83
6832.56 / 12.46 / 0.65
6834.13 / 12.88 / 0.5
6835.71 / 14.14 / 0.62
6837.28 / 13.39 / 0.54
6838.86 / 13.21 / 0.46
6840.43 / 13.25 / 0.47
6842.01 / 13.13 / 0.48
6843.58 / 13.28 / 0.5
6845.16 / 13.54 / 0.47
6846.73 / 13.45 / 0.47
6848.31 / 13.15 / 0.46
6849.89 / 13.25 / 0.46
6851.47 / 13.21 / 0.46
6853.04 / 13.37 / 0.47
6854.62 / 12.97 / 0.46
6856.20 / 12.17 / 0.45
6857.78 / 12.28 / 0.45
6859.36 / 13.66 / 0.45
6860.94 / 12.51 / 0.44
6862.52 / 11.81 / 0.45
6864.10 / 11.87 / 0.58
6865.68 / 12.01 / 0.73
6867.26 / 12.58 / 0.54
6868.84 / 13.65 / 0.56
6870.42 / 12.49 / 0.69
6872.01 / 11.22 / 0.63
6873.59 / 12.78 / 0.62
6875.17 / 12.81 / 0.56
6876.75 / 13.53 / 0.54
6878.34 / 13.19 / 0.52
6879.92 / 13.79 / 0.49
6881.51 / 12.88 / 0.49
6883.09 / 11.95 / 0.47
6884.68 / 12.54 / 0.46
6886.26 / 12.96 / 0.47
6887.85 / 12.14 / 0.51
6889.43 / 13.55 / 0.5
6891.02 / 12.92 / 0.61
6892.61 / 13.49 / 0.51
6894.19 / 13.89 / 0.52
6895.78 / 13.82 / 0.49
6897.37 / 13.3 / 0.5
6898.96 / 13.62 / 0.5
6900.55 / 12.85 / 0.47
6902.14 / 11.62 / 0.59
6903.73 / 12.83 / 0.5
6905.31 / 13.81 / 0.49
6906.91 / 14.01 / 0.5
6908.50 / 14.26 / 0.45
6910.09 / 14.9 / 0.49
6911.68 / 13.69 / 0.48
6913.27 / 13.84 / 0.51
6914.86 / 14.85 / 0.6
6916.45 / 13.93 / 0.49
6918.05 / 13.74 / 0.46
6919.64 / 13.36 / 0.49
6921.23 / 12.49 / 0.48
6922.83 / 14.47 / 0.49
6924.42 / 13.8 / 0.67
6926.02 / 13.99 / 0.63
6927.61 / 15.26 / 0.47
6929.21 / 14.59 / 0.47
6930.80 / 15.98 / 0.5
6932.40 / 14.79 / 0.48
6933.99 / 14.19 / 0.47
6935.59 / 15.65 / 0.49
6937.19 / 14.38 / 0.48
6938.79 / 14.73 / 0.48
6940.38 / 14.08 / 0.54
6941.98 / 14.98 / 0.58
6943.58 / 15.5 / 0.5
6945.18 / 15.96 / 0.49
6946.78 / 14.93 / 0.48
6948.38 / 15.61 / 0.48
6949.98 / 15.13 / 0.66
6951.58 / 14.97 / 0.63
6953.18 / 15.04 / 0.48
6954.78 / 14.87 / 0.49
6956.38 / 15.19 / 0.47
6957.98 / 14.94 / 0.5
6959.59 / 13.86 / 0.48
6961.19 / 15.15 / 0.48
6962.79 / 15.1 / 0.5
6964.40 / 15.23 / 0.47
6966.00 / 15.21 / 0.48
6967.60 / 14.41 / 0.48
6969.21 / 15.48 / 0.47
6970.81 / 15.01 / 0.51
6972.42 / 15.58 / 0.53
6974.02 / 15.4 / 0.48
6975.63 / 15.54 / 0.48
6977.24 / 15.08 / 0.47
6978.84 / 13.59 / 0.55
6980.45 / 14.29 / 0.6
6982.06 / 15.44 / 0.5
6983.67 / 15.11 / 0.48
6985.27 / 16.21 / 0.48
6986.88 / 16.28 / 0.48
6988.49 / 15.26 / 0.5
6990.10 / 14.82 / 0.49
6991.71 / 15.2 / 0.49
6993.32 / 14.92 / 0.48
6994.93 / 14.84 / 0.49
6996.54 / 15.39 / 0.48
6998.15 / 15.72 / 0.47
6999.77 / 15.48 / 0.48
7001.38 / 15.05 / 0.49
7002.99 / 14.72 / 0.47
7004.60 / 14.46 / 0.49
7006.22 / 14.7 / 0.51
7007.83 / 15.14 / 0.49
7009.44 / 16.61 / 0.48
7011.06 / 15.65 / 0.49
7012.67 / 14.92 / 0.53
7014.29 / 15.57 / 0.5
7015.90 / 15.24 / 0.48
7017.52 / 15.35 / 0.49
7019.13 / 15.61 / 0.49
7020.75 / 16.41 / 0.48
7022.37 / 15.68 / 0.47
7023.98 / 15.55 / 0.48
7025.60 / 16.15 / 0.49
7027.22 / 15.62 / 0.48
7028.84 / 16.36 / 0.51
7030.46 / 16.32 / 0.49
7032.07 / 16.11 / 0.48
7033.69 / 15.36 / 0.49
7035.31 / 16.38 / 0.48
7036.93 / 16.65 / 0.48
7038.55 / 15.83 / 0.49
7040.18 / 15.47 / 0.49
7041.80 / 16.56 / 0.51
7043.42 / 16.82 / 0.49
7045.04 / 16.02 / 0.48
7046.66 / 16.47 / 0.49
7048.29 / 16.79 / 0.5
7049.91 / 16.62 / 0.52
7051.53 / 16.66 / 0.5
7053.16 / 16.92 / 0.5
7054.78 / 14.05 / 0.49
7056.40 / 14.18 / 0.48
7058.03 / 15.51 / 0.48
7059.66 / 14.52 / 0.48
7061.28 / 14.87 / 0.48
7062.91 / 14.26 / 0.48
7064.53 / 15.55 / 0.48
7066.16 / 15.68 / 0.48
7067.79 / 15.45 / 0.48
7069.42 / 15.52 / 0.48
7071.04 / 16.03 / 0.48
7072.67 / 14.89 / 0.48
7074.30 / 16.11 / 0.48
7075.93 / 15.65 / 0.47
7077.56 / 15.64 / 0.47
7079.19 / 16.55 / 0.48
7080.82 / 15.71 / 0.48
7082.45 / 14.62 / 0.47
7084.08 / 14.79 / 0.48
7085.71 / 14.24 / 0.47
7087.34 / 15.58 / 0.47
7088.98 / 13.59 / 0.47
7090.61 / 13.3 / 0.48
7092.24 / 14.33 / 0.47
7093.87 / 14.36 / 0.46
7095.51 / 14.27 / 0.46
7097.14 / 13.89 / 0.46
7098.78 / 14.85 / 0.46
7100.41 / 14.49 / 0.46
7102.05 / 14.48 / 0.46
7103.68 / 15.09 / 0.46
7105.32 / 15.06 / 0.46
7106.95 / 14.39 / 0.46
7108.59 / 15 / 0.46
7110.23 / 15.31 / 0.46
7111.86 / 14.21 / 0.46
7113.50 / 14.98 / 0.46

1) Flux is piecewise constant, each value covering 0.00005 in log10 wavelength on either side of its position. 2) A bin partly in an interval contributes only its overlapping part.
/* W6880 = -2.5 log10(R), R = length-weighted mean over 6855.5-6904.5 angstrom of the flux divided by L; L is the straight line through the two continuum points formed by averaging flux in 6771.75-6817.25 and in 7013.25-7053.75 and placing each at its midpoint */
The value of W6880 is 0.132 mag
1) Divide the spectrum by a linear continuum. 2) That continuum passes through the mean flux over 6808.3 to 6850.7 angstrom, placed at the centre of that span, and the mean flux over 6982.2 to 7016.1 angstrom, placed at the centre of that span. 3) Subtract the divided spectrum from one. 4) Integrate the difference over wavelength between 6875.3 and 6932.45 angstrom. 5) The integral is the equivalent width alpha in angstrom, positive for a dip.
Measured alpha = 2.4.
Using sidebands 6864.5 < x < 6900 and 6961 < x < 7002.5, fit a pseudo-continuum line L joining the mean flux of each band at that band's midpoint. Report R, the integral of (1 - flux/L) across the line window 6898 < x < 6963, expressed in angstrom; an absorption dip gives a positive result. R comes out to -1.7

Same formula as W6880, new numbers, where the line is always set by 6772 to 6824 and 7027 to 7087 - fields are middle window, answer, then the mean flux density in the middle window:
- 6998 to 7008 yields 0.02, 15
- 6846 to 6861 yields 0.08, 13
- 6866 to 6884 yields 0.11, 12.8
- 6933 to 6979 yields -0.01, 15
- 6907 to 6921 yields 0.04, 14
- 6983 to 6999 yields -0.02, 15.4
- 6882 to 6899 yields 0.10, 13.1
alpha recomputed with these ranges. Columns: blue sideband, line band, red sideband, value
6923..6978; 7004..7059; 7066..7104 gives -3.14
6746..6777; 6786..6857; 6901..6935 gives 2.39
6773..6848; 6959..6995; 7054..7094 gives -1.65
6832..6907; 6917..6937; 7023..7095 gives -0.87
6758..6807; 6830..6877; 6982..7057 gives 4.39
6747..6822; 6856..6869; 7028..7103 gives 1.48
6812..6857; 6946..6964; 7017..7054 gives 0.03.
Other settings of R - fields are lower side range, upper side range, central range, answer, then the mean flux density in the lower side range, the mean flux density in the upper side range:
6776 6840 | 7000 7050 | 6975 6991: 0.2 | 13.5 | 15.8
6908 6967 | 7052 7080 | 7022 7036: -0.7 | 14.7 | 15.4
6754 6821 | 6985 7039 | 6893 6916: 1.5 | 13.6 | 15.6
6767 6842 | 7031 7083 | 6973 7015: -0.1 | 13.5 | 15.7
